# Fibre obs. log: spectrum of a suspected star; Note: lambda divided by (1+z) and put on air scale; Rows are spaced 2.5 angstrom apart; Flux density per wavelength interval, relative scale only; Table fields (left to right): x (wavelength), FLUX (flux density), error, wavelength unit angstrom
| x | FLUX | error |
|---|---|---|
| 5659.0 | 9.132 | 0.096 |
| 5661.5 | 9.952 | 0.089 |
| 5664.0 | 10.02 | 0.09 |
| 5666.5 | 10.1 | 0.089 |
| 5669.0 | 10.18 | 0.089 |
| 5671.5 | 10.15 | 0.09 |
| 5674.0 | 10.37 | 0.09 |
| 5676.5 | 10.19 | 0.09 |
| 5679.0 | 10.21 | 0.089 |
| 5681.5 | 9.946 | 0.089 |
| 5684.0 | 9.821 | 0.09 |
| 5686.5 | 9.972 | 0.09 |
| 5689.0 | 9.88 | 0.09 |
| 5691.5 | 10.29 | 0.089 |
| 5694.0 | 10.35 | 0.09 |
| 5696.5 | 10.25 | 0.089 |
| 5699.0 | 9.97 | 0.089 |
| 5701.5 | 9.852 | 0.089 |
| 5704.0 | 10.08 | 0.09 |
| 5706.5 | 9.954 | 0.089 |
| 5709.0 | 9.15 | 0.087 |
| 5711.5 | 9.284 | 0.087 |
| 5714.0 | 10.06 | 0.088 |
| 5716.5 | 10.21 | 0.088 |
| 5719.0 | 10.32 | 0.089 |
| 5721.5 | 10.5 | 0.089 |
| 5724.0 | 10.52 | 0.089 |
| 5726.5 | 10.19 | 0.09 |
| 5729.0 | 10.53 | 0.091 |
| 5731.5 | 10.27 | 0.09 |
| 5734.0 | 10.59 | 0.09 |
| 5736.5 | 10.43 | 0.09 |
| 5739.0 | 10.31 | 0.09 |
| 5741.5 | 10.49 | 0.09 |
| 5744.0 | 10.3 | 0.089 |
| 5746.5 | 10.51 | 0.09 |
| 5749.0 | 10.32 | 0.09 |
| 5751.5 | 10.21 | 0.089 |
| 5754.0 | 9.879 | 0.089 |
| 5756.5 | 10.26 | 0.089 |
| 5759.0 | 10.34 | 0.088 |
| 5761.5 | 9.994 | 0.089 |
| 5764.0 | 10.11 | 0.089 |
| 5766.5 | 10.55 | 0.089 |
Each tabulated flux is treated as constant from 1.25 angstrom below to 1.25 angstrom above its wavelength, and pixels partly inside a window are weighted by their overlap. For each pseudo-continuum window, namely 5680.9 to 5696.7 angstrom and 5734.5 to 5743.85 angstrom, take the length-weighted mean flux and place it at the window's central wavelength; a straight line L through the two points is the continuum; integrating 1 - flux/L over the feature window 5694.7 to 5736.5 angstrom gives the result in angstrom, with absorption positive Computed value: 0.53 angstrom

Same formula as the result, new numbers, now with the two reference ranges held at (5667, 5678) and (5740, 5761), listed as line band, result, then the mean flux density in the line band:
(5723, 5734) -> -0.15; 10.4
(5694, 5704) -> 0.16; 10.1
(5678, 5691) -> 0.31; 9.98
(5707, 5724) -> 0.47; 9.97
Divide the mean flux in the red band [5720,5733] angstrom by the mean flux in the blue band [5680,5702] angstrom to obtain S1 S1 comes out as 1.0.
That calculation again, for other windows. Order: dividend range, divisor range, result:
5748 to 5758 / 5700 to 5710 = 1.04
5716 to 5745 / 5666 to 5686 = 1.03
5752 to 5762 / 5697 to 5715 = 1.04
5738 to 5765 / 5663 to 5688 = 1.02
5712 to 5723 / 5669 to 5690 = 1.01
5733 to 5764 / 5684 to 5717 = 1.04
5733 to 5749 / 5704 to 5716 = 1.08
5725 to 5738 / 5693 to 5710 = 1.05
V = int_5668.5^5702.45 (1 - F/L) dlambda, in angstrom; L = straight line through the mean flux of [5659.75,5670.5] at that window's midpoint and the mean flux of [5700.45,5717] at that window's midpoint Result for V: -0.67 angstrom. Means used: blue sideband 10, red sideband 9.78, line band 10.1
